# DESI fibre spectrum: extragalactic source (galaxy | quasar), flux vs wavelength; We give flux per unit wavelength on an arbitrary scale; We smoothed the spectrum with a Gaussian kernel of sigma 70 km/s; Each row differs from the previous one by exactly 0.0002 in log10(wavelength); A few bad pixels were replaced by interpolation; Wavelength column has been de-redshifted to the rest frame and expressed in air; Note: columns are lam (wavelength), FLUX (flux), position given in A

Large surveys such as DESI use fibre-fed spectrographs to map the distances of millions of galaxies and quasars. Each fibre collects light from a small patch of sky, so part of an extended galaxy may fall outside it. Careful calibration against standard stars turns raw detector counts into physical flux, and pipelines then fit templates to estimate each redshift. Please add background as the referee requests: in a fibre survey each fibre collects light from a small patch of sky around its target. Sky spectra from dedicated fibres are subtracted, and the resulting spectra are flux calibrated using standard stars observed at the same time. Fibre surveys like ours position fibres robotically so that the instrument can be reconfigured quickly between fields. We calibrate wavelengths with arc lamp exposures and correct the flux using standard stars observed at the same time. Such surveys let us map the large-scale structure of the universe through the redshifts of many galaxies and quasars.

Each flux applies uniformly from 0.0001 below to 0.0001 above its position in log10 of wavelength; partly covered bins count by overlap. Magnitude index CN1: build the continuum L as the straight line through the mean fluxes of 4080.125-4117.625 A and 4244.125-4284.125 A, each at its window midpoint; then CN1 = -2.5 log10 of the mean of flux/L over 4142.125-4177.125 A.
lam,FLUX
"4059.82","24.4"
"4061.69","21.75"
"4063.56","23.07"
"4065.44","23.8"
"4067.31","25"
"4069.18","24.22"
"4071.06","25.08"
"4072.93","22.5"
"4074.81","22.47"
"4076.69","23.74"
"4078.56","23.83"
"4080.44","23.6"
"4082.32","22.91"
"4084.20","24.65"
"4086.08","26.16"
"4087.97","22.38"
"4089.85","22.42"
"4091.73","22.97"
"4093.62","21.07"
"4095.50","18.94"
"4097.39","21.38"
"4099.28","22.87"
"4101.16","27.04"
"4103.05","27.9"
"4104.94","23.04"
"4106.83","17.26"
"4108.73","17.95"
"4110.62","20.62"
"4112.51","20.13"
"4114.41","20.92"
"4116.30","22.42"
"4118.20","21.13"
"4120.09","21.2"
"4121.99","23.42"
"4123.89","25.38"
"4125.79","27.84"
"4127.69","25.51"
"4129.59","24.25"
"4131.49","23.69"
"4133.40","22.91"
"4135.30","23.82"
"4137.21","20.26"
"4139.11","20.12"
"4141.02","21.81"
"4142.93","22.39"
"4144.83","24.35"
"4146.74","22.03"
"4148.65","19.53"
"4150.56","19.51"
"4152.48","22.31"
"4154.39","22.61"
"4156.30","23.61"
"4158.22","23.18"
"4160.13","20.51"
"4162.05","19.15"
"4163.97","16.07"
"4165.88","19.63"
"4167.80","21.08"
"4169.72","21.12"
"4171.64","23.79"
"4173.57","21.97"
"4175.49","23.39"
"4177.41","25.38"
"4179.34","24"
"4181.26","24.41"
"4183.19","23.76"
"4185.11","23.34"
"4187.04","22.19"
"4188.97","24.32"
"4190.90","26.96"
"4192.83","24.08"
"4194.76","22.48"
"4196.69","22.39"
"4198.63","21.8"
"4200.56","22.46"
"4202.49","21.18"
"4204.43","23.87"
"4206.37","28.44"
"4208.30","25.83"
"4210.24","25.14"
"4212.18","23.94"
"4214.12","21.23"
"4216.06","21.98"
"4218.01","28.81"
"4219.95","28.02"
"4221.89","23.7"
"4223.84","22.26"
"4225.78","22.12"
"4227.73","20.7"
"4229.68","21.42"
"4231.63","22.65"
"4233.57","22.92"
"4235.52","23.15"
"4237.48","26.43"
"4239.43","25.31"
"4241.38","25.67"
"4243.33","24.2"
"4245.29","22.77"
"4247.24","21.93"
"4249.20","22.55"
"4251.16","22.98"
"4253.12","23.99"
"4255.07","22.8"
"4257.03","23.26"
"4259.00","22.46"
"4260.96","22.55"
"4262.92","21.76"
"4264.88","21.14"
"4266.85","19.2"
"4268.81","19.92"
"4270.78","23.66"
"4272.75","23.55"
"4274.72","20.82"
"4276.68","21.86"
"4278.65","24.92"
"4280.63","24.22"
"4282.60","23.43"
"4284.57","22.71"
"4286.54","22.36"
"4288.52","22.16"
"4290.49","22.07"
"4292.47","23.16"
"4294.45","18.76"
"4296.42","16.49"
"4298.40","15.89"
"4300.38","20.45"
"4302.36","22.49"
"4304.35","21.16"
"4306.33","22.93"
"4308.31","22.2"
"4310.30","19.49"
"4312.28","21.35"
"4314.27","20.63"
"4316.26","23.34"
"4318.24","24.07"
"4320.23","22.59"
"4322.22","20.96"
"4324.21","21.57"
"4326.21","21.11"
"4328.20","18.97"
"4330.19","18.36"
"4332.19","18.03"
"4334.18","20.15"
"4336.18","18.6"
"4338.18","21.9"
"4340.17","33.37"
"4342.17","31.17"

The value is 0.04 mag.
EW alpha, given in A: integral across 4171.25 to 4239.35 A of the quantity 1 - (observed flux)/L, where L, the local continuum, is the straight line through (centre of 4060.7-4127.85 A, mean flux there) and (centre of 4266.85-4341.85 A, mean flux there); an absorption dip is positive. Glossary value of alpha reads -4.5 A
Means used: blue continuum 22.9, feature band 23.7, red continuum 21.7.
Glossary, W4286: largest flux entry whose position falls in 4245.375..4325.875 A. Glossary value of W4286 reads 24.92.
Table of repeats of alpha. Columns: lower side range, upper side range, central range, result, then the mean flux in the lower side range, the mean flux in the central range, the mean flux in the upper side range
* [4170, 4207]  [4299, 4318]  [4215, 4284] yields -1.7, 23.6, 23.1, 21.5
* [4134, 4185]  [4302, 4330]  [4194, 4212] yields -1.6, 21.9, 23.8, 21.5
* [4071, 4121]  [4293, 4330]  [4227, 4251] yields -2.2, 22.4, 23.3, 20.8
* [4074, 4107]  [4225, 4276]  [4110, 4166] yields 2.4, 23.2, 22.1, 22.7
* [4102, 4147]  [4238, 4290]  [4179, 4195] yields -1.0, 22.5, 24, 22.8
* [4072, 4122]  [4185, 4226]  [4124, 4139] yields -0.7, 22.4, 23.9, 24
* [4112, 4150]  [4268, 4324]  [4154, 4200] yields -0.3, 22.7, 22.6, 21.7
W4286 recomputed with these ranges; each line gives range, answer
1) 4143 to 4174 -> 24.35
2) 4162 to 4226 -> 28.81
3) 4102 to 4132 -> 27.9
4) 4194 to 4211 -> 28.44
